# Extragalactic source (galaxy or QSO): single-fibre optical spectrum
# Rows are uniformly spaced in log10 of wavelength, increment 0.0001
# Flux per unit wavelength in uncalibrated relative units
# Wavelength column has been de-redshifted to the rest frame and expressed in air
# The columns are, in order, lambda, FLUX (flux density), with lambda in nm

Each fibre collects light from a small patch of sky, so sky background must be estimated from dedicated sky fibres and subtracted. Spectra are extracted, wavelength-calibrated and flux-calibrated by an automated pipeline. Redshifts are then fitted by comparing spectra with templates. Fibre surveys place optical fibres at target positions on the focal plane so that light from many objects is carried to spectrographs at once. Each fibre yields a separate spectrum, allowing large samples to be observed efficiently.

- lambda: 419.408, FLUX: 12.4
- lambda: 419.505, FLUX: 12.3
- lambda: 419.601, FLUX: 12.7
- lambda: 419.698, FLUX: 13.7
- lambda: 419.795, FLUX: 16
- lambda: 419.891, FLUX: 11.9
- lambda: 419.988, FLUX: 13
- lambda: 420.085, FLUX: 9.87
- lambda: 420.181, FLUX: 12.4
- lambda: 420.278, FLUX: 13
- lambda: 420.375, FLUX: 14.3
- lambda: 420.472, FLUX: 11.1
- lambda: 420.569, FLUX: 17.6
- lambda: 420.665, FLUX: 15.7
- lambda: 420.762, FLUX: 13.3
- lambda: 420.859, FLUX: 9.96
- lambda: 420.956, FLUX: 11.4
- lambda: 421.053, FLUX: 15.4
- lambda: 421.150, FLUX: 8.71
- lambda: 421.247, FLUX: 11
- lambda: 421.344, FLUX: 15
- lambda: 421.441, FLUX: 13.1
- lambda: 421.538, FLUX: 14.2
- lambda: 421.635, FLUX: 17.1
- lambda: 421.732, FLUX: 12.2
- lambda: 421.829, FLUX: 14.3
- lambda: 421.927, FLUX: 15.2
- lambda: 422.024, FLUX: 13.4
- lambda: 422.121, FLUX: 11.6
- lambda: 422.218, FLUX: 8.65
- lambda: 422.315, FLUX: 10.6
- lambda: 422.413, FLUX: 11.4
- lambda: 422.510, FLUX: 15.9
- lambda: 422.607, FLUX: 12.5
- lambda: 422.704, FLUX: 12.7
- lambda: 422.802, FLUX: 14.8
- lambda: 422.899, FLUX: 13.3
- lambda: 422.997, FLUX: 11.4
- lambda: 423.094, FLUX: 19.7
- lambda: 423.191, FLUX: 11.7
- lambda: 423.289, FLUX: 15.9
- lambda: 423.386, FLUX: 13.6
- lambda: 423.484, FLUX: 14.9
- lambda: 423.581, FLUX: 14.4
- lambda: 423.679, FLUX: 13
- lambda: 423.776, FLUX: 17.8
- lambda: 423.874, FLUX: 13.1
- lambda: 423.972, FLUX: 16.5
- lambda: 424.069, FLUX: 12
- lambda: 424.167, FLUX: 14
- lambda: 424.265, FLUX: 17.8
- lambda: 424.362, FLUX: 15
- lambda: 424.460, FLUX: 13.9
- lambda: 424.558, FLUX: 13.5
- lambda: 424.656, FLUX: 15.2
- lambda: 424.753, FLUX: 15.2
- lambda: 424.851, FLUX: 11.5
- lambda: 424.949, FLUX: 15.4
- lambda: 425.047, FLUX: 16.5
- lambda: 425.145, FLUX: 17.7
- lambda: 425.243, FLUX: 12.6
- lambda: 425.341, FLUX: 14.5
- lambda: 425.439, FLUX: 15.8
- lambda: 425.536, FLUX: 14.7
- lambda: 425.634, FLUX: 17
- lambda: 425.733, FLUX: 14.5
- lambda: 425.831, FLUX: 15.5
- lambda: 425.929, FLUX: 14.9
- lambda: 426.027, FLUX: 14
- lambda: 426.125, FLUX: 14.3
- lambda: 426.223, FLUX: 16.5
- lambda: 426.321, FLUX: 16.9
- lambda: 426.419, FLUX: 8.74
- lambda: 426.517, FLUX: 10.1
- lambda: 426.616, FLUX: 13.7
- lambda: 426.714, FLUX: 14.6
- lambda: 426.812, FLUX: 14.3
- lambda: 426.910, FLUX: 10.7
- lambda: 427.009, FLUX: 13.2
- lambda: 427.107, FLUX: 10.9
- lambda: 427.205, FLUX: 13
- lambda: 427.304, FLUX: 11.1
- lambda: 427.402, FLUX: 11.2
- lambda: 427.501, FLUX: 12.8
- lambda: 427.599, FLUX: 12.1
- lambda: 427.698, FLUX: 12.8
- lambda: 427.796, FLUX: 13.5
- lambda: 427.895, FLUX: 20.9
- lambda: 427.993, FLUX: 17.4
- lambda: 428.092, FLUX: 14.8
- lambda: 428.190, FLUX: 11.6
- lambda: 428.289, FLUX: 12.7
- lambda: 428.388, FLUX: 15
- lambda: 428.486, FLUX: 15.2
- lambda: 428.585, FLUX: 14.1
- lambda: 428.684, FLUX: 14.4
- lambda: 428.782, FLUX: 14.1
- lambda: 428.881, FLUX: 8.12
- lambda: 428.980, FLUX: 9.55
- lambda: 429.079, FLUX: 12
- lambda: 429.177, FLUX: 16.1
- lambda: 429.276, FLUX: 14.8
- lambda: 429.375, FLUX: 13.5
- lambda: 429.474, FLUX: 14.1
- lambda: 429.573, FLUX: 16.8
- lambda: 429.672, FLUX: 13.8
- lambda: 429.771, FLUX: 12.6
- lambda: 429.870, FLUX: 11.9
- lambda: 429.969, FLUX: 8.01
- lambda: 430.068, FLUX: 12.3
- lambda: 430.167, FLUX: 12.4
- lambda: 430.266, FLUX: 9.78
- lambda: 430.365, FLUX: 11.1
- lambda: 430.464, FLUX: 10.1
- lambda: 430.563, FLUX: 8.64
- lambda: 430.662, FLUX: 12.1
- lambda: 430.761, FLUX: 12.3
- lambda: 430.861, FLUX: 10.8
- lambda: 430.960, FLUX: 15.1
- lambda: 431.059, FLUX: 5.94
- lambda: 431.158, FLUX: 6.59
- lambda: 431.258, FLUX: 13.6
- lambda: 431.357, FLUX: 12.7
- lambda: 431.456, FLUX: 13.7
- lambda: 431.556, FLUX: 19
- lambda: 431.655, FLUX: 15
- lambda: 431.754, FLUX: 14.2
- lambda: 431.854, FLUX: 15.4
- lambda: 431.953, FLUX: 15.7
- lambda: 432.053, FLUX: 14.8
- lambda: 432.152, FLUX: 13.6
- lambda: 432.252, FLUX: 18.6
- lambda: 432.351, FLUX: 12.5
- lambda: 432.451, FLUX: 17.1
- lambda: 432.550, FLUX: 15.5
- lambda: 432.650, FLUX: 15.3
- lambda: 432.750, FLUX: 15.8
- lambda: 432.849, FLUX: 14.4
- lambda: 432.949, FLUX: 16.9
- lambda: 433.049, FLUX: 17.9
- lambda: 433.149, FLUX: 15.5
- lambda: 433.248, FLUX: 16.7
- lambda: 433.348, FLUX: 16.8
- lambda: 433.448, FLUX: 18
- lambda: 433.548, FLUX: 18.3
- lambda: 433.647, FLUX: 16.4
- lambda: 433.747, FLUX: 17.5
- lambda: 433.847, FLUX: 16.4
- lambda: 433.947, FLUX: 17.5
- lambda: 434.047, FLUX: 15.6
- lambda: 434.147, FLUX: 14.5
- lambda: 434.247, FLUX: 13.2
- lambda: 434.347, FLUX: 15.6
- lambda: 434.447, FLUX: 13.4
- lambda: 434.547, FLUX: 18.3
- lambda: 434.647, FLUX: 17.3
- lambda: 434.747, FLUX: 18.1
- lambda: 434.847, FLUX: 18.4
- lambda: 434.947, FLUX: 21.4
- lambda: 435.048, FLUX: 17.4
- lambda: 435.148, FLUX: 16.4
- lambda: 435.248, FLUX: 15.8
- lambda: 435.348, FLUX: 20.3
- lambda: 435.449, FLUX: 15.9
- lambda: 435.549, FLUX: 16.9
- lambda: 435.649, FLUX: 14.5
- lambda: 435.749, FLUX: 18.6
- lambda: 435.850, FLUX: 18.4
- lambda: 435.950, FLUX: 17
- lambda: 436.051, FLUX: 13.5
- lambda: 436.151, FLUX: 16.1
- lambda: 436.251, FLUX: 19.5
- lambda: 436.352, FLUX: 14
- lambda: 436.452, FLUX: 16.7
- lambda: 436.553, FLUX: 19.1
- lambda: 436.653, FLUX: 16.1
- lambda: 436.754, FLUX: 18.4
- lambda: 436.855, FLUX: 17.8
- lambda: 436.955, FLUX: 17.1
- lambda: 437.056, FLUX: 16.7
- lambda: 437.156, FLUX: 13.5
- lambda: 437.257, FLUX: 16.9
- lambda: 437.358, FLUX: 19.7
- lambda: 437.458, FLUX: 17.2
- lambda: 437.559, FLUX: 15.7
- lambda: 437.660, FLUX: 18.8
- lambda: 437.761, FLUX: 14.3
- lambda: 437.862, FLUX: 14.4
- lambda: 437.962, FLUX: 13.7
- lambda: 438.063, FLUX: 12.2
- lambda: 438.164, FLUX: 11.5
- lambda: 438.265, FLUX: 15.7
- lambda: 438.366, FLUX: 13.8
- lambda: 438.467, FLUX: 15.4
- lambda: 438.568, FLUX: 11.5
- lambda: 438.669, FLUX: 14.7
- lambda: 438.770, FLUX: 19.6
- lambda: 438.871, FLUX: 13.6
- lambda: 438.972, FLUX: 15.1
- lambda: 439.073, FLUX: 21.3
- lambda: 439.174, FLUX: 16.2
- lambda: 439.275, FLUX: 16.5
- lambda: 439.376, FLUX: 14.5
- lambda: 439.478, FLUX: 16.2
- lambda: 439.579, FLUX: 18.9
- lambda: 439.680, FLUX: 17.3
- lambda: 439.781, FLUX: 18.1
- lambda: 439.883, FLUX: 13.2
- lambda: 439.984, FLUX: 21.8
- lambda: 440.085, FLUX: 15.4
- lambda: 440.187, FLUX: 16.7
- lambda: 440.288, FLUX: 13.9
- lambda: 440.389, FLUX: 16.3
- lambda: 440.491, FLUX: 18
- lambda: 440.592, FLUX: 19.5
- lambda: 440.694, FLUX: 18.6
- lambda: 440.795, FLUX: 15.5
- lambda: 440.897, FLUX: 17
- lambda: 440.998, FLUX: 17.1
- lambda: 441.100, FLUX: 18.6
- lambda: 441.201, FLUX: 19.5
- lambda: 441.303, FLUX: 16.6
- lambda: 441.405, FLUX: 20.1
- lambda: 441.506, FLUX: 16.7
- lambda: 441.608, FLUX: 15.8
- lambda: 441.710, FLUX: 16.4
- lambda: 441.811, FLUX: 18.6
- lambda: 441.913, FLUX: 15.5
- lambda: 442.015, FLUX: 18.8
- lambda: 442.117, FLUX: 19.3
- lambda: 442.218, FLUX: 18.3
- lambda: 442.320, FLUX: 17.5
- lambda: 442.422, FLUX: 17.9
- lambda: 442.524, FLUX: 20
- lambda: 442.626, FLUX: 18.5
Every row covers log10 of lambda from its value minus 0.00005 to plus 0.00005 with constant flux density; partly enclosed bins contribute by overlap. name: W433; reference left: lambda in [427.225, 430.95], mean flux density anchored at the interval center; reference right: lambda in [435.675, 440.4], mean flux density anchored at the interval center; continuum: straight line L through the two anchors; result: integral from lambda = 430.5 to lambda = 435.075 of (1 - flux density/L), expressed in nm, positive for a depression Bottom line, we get -0.29 nm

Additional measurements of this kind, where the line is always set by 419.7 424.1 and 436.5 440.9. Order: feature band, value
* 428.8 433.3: 0.486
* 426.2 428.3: 0.152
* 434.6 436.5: -0.170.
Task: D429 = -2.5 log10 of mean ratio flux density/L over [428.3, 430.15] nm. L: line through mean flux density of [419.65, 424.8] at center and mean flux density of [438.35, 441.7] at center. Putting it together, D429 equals 0.14 mag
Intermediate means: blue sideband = 13.6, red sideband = 16.8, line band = 13.1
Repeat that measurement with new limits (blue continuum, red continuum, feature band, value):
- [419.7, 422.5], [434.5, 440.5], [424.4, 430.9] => 0.074 mag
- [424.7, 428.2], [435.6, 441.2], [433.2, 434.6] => -0.053 mag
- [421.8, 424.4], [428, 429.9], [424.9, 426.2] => -0.110 mag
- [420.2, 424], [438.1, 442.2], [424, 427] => -0.017 mag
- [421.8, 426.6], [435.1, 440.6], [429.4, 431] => 0.251 mag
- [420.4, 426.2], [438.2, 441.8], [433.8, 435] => -0.054 mag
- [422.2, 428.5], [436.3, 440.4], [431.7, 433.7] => -0.054 mag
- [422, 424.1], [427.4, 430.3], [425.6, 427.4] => -0.001 mag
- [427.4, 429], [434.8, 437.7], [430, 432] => 0.211 mag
